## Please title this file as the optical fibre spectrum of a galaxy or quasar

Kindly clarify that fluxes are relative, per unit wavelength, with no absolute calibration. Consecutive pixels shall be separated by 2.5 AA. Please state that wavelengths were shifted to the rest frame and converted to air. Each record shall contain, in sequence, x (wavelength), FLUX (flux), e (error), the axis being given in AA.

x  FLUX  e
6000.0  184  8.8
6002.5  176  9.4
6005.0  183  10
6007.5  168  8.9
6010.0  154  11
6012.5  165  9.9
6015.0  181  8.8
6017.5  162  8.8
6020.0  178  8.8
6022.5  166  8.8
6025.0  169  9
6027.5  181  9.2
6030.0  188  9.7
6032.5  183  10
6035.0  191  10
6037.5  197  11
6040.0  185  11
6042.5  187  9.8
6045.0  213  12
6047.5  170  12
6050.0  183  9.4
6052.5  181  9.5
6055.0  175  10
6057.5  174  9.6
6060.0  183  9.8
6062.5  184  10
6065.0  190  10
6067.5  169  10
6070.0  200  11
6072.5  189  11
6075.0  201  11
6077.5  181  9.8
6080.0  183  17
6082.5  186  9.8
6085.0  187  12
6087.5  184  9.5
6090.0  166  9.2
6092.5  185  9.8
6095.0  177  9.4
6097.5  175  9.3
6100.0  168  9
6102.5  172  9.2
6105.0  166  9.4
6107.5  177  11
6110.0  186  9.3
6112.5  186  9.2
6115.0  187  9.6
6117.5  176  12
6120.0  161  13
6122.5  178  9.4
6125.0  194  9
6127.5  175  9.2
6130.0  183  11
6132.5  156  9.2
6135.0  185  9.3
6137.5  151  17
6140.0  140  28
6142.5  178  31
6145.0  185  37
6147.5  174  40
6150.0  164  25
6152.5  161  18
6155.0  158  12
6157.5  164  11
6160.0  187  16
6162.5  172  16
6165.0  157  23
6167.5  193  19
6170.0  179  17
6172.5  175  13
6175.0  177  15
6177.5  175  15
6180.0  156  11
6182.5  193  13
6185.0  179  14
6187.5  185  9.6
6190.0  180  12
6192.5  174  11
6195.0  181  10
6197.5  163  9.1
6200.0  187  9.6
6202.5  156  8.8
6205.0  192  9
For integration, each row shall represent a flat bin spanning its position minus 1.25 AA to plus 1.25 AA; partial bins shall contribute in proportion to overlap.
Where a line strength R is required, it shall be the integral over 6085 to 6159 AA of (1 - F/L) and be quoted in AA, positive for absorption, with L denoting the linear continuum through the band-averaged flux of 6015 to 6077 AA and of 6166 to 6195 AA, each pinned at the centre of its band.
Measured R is 3.1 AA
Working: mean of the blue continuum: 183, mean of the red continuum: 179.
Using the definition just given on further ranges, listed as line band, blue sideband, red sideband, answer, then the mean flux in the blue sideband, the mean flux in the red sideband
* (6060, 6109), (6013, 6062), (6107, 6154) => -1.1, 181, 173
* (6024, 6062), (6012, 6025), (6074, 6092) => -1.8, 171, 184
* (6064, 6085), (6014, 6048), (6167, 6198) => -0.7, 182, 178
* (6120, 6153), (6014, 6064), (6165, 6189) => 1.5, 182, 178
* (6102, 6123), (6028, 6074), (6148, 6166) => -0.2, 186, 167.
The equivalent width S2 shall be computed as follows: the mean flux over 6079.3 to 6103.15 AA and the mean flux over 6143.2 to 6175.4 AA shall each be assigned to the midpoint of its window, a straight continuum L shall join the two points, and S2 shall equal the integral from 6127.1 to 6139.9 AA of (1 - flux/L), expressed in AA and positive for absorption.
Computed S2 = 0.6 AA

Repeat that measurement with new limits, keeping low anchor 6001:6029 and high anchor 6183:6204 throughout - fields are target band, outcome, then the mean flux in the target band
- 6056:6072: -0.99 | 183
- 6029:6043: -1.35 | 189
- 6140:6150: 0.16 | 172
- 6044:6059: -0.84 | 182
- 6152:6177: 0.41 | 173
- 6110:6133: -0.54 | 178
